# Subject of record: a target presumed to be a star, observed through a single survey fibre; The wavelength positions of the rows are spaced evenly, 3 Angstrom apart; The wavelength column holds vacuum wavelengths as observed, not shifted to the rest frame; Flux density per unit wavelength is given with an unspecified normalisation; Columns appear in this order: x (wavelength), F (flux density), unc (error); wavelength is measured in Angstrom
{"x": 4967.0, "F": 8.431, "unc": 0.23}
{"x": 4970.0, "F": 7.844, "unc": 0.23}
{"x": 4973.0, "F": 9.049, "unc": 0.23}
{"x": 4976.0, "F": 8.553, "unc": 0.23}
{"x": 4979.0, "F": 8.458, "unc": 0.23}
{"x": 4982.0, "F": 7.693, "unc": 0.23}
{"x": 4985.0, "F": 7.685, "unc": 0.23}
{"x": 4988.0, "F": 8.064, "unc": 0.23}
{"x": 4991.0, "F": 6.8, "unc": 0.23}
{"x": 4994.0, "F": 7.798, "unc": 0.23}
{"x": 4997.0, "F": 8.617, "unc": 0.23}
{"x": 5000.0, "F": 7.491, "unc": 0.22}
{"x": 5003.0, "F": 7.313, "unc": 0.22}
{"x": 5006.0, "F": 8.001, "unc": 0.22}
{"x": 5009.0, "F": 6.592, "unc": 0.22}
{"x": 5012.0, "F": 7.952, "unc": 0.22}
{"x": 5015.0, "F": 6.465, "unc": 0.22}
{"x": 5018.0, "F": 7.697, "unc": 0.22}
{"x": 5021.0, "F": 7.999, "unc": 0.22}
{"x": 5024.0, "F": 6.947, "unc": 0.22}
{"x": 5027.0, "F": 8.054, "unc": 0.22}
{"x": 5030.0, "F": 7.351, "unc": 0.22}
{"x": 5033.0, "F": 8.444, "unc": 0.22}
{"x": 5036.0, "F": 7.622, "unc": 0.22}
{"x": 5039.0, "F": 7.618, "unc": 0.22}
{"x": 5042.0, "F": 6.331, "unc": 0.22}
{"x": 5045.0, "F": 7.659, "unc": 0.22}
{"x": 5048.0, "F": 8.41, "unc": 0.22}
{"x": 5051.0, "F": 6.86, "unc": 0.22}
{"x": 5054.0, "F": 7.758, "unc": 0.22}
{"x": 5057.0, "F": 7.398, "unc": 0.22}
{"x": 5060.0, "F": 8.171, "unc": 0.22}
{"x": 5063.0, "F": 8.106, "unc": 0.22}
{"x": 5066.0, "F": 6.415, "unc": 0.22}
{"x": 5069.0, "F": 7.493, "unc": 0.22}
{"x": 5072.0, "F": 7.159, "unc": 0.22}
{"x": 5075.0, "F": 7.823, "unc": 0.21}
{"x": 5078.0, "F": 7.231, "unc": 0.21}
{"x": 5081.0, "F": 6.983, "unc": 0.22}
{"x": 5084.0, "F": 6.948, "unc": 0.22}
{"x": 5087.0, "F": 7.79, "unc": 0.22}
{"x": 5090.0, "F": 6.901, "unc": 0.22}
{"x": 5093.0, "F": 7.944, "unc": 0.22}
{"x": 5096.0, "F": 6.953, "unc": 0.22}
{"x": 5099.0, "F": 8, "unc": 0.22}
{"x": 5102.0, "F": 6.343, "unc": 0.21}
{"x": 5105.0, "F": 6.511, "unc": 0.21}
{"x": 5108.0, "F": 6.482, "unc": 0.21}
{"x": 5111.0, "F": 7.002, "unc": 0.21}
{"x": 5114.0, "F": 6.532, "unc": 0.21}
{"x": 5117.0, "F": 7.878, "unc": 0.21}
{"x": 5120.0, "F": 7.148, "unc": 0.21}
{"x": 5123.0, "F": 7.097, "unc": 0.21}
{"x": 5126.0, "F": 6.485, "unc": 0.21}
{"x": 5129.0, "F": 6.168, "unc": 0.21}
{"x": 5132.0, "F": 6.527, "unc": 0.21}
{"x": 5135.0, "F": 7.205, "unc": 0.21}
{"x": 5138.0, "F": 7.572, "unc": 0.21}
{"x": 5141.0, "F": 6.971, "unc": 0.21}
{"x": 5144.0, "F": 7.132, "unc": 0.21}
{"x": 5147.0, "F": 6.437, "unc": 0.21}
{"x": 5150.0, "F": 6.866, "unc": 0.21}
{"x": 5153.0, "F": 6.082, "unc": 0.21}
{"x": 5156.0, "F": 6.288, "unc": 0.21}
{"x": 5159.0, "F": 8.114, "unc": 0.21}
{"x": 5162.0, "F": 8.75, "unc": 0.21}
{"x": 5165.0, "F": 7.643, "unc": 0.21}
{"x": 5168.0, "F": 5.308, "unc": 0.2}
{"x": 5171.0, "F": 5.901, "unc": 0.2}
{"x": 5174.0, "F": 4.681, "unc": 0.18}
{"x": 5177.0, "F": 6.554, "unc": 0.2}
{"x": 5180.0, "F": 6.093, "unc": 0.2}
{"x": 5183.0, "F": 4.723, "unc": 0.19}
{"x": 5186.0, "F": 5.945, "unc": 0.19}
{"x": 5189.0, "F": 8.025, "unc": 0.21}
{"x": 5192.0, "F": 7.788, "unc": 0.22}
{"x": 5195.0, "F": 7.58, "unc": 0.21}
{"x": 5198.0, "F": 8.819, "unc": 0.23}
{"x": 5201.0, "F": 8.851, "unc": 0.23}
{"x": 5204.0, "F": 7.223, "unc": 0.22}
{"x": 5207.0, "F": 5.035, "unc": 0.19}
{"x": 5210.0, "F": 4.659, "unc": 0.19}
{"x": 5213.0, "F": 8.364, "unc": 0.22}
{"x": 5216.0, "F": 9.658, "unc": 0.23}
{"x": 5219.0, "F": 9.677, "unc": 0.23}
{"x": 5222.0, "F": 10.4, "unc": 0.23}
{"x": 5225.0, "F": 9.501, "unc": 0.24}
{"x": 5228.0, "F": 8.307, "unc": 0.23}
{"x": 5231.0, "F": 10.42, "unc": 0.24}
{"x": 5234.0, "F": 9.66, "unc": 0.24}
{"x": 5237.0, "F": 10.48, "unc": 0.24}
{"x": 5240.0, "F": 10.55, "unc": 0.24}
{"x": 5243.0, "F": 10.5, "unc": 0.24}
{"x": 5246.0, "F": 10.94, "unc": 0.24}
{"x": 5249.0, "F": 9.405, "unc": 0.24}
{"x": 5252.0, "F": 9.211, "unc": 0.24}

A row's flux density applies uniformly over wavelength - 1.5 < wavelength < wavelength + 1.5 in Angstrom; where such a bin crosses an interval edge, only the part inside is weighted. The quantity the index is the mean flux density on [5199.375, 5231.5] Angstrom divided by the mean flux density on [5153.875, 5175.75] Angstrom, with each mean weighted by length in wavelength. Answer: 1.25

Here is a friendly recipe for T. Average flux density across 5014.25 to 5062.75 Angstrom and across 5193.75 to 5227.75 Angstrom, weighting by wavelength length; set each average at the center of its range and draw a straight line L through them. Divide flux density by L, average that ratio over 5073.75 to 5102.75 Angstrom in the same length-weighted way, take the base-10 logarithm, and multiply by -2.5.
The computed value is 0.06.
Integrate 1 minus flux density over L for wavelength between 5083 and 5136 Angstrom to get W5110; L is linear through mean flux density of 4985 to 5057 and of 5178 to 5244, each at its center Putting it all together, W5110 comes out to 6.0 Angstrom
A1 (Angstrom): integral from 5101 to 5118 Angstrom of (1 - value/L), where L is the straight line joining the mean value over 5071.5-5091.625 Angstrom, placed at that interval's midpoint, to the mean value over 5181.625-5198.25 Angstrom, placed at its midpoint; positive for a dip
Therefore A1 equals 1.0 Angstrom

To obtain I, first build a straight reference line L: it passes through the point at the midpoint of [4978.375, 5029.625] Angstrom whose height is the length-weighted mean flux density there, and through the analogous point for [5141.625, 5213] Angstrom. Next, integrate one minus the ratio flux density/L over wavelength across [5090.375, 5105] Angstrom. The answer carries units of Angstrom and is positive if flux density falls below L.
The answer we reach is -0.10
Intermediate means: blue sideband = 7.6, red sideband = 6.75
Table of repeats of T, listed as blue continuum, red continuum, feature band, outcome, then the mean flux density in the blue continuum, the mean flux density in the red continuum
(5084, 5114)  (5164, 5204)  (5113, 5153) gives 0.01 mag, 7.07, 6.77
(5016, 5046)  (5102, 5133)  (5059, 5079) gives -0.04 mag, 7.55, 6.77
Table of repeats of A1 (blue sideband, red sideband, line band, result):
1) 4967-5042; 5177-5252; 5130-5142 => 1.7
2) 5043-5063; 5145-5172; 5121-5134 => 0.9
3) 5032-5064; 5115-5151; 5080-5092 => 0.2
